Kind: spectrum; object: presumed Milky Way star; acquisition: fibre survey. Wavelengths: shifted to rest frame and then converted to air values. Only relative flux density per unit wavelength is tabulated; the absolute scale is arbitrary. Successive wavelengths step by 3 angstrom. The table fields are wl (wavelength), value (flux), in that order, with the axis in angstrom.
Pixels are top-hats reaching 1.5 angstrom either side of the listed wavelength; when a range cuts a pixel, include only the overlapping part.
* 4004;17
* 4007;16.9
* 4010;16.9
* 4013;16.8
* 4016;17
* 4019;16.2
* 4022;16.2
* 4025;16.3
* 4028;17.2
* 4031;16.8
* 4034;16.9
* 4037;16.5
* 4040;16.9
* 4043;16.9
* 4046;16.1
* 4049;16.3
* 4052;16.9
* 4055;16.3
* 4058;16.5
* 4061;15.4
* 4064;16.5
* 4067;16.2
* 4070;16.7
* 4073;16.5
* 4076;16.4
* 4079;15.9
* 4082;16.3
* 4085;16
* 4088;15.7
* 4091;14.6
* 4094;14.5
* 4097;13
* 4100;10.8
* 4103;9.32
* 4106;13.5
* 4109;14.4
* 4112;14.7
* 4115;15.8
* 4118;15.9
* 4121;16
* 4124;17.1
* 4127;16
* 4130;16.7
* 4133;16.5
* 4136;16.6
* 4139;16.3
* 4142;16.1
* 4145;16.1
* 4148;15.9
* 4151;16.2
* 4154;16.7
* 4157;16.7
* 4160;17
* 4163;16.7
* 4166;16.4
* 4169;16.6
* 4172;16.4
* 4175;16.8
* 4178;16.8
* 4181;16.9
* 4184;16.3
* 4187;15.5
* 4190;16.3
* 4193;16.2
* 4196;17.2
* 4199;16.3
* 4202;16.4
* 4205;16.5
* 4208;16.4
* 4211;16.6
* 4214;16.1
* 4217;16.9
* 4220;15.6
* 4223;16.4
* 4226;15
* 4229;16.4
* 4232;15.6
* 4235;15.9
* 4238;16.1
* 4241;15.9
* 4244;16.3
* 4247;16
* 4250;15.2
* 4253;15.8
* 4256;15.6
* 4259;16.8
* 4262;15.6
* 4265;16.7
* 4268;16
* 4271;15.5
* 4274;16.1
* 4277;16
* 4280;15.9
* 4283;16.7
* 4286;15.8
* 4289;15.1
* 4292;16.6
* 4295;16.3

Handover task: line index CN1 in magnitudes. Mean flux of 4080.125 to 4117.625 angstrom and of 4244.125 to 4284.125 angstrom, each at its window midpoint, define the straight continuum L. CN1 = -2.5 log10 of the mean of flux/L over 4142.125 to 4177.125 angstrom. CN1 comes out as -0.12 mag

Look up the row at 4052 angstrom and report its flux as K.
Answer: 16.9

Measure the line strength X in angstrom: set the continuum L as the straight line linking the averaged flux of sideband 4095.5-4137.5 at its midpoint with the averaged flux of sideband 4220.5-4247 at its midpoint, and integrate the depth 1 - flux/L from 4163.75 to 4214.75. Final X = -3.23 angstrom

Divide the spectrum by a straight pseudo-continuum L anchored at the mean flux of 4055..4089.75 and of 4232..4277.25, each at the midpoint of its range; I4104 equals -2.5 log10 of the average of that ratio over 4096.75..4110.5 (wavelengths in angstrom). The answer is 0.31 mag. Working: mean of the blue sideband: 16.2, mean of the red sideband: 16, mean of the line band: 12.1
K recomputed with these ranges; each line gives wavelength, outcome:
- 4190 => 16.3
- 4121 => 16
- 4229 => 16.4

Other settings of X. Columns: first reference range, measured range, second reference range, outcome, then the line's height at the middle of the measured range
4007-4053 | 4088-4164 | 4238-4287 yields 4.9 angstrom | 16.4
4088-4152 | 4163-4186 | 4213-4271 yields -1.7 angstrom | 15.5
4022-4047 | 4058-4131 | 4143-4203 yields 6.2 angstrom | 16.6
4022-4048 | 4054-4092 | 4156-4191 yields 1.2 angstrom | 16.6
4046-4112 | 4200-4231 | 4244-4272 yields -0.9 angstrom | 15.7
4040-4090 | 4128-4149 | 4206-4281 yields -0.2 angstrom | 16.2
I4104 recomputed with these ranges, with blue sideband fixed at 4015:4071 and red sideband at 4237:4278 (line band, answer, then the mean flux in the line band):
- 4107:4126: 0.05 mag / 15.6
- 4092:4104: 0.33 mag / 12.1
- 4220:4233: 0.01 mag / 15.8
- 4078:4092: 0.05 mag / 15.7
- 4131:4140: -0.01 mag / 16.5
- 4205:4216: -0.02 mag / 16.4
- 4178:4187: -0.02 mag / 16.5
